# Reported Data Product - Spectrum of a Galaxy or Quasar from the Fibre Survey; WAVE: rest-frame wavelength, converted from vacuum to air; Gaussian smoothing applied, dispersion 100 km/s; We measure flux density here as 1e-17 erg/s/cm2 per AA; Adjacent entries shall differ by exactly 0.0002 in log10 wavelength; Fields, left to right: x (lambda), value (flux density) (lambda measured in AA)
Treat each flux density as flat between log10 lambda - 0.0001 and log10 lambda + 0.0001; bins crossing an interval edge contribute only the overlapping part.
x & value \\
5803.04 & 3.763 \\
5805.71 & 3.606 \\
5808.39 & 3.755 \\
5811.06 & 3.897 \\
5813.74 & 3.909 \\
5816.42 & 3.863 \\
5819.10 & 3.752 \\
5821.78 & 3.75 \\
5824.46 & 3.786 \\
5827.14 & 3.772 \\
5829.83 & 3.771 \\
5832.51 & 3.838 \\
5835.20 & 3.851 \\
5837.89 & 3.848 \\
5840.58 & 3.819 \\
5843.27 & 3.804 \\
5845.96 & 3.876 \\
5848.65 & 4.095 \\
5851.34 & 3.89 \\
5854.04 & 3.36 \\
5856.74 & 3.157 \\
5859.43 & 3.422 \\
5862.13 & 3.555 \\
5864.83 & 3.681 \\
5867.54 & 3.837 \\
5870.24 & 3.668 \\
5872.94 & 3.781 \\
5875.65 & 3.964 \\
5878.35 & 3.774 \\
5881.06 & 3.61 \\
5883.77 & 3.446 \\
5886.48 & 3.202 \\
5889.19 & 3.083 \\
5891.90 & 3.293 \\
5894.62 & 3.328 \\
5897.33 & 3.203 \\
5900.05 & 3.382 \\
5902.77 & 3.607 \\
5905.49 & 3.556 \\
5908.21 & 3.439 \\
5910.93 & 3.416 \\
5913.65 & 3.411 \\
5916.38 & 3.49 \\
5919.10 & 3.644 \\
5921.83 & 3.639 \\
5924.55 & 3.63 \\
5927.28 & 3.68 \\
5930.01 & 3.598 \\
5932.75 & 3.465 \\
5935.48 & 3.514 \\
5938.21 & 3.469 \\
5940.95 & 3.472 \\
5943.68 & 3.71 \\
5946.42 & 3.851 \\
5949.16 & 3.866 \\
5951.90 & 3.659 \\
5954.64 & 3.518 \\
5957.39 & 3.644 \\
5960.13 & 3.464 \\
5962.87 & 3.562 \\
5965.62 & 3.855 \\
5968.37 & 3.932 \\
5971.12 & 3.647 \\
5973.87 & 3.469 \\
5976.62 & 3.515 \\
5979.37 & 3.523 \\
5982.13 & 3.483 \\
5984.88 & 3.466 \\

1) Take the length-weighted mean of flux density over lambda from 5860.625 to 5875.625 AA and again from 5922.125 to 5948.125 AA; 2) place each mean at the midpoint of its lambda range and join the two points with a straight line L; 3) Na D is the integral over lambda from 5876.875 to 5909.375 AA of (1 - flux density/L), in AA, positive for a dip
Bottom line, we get 2.4 AA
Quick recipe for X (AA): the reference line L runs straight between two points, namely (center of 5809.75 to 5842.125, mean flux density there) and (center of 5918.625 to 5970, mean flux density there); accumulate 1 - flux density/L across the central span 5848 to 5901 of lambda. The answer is 3.07 AA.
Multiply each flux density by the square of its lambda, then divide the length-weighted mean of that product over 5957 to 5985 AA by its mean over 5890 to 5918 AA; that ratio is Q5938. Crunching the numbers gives 1.08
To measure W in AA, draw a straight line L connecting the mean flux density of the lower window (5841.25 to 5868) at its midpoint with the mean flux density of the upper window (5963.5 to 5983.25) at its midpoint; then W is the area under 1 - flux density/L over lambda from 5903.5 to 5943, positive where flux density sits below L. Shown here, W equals 1.2 AA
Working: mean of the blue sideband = 3.67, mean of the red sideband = 3.63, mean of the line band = 3.54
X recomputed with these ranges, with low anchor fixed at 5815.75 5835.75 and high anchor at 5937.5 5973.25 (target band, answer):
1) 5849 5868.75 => 0.9 AA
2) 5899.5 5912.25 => 0.8 AA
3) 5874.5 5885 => 0.1 AA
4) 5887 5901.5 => 1.8 AA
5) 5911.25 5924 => 0.6 AA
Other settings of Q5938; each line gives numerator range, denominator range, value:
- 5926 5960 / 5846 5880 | 1.01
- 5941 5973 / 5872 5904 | 1.09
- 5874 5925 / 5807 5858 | 0.94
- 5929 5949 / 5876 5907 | 1.07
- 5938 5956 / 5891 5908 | 1.09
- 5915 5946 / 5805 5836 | 0.98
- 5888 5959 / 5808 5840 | 0.95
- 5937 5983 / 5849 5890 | 1.04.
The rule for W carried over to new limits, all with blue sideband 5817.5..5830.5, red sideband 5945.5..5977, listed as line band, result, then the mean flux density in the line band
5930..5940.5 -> 0.5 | 3.49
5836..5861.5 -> 0.4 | 3.7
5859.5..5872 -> 0.3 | 3.66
